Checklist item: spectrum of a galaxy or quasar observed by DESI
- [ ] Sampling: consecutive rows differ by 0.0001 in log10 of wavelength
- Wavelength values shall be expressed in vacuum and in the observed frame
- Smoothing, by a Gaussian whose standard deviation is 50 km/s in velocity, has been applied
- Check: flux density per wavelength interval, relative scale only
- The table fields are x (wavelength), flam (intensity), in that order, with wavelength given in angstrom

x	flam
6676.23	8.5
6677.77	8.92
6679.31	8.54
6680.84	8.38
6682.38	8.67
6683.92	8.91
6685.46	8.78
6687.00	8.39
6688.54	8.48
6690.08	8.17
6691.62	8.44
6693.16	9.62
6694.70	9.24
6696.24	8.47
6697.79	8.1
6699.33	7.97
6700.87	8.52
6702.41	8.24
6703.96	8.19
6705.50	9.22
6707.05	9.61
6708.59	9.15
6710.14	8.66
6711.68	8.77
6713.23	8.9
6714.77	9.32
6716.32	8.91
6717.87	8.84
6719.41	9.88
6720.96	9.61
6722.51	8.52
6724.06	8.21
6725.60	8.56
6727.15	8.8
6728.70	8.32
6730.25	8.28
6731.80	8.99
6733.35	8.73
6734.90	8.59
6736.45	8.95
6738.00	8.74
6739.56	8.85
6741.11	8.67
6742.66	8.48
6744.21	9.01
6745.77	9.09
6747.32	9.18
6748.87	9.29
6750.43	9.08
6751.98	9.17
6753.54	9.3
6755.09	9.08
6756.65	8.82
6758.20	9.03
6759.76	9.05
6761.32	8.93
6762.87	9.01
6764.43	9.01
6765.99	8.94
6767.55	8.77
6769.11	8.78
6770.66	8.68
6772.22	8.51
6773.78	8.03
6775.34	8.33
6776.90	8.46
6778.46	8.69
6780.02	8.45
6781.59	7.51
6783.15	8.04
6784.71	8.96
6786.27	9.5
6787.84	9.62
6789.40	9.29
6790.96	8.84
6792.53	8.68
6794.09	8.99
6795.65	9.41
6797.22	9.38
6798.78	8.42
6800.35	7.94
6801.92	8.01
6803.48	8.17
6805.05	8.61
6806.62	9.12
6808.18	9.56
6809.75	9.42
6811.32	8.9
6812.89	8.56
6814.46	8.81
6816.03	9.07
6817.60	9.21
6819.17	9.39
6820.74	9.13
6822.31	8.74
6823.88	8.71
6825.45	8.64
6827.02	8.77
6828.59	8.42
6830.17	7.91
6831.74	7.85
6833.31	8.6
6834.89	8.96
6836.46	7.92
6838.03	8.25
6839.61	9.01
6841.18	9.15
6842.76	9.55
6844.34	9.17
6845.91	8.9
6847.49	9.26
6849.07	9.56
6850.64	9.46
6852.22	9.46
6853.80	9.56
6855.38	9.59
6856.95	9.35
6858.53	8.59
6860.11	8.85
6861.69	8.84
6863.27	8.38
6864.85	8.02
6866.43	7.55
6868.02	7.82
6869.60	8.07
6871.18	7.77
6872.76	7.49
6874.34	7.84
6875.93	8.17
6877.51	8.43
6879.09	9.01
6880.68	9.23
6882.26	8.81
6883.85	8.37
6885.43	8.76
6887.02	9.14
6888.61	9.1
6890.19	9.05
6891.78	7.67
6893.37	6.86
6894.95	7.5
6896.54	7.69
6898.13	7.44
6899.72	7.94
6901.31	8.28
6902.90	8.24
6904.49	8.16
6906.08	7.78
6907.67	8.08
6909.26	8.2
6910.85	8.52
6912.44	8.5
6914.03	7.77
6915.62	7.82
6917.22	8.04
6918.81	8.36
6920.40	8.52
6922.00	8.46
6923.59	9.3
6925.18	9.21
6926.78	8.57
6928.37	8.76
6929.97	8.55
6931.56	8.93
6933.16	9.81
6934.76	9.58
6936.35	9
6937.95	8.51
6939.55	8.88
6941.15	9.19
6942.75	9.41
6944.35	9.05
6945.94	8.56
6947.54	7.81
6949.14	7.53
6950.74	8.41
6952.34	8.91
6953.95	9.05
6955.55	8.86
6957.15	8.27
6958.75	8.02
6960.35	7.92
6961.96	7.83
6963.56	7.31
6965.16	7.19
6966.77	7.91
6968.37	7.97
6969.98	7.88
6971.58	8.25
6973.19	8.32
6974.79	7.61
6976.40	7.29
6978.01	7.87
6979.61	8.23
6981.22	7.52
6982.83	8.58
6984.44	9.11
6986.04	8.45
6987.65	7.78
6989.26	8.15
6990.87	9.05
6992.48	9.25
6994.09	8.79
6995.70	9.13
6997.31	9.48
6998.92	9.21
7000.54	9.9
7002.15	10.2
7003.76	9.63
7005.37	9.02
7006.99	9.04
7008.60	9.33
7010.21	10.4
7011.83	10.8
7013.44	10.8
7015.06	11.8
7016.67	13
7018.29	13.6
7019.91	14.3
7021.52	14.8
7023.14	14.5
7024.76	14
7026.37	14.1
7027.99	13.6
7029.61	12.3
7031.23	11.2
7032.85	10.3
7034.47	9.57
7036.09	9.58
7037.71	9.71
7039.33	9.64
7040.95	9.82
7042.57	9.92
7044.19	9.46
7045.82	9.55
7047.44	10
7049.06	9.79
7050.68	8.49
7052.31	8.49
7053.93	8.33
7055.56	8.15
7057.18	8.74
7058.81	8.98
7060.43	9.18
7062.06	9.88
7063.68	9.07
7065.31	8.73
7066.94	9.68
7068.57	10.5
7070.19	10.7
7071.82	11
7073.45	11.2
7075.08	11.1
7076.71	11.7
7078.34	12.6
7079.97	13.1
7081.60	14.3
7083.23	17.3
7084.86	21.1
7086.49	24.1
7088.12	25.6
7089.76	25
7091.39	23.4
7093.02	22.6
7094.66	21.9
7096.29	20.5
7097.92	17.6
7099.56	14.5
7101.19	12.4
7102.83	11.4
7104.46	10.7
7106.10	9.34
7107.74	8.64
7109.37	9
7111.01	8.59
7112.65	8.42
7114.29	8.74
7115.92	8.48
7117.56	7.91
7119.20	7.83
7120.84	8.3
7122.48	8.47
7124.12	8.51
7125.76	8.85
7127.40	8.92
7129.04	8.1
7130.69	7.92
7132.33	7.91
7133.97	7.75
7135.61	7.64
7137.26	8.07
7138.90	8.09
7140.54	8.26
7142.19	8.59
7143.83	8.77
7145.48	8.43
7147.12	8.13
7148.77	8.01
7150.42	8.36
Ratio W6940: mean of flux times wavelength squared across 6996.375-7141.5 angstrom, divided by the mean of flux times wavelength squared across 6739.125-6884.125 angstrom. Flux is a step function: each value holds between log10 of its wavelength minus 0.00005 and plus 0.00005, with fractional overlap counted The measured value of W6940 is 1.40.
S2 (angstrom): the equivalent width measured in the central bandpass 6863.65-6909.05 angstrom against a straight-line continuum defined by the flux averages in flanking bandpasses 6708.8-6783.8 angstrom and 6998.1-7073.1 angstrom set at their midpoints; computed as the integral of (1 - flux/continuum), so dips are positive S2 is 6.9 angstrom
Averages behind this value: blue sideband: 8.79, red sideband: 10.5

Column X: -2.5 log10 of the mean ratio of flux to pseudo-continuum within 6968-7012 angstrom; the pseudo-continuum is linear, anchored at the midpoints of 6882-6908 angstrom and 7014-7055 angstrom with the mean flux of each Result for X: 0.17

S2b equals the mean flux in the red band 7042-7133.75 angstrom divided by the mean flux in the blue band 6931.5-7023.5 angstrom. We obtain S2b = 1.29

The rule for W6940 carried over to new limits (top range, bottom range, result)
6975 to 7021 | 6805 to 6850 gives 1.14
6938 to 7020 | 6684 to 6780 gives 1.10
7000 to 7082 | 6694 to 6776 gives 1.33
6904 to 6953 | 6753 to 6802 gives 1.02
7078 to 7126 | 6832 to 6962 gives 1.74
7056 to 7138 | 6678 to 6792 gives 1.53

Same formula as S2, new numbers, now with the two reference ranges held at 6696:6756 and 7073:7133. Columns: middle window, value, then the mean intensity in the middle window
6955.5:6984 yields 9.07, 7.93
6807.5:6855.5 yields 5.24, 8.94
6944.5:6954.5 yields 2.62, 8.41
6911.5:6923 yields 2.91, 8.24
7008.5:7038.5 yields 0.46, 12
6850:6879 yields 5.27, 8.52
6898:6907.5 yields 2.48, 8.01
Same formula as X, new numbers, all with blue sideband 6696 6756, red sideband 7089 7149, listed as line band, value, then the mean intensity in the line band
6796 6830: 0.061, 8.8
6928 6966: 0.173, 8.55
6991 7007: 0.105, 9.37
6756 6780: 0.040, 8.73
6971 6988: 0.252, 8.1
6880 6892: 0.104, 8.81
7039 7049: 0.088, 9.74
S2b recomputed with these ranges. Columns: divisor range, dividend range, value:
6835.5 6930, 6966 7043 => 1.18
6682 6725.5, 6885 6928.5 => 0.94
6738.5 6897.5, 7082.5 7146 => 1.40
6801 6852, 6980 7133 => 1.28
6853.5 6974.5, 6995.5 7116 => 1.44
